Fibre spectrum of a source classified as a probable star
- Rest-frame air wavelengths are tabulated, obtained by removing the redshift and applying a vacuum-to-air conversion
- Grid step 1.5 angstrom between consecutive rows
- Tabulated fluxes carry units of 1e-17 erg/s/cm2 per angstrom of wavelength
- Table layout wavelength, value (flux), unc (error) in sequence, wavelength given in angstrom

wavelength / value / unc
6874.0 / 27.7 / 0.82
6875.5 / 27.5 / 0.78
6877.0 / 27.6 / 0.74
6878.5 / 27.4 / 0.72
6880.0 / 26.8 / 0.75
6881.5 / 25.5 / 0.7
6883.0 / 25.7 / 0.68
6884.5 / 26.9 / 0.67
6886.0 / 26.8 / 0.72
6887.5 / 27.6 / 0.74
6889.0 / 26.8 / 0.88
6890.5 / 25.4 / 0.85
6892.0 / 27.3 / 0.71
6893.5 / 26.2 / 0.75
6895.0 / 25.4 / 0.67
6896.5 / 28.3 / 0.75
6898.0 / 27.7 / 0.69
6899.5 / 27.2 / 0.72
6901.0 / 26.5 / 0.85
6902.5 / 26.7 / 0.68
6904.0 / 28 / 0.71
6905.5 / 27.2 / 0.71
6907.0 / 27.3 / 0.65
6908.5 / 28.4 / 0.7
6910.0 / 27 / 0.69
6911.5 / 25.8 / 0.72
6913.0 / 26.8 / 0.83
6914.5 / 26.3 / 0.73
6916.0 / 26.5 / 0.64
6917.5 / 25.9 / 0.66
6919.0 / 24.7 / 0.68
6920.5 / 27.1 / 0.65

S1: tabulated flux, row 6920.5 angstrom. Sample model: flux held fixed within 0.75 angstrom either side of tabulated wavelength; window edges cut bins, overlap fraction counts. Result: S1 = 27.1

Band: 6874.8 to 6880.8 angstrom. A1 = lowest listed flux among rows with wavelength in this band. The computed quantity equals 26.8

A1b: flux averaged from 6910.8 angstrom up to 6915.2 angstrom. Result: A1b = 26.3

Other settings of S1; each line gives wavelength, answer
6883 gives 25.7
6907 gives 27.3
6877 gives 27.6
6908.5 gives 28.4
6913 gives 26.8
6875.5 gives 27.5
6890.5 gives 25.4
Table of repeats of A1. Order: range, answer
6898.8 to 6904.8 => 26.5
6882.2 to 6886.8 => 25.7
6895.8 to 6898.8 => 27.7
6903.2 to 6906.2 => 27.2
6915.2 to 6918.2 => 25.9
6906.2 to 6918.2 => 25.8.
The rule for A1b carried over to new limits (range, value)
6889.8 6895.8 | 26.1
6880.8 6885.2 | 26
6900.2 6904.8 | 27.1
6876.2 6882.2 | 26.8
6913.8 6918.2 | 26.2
